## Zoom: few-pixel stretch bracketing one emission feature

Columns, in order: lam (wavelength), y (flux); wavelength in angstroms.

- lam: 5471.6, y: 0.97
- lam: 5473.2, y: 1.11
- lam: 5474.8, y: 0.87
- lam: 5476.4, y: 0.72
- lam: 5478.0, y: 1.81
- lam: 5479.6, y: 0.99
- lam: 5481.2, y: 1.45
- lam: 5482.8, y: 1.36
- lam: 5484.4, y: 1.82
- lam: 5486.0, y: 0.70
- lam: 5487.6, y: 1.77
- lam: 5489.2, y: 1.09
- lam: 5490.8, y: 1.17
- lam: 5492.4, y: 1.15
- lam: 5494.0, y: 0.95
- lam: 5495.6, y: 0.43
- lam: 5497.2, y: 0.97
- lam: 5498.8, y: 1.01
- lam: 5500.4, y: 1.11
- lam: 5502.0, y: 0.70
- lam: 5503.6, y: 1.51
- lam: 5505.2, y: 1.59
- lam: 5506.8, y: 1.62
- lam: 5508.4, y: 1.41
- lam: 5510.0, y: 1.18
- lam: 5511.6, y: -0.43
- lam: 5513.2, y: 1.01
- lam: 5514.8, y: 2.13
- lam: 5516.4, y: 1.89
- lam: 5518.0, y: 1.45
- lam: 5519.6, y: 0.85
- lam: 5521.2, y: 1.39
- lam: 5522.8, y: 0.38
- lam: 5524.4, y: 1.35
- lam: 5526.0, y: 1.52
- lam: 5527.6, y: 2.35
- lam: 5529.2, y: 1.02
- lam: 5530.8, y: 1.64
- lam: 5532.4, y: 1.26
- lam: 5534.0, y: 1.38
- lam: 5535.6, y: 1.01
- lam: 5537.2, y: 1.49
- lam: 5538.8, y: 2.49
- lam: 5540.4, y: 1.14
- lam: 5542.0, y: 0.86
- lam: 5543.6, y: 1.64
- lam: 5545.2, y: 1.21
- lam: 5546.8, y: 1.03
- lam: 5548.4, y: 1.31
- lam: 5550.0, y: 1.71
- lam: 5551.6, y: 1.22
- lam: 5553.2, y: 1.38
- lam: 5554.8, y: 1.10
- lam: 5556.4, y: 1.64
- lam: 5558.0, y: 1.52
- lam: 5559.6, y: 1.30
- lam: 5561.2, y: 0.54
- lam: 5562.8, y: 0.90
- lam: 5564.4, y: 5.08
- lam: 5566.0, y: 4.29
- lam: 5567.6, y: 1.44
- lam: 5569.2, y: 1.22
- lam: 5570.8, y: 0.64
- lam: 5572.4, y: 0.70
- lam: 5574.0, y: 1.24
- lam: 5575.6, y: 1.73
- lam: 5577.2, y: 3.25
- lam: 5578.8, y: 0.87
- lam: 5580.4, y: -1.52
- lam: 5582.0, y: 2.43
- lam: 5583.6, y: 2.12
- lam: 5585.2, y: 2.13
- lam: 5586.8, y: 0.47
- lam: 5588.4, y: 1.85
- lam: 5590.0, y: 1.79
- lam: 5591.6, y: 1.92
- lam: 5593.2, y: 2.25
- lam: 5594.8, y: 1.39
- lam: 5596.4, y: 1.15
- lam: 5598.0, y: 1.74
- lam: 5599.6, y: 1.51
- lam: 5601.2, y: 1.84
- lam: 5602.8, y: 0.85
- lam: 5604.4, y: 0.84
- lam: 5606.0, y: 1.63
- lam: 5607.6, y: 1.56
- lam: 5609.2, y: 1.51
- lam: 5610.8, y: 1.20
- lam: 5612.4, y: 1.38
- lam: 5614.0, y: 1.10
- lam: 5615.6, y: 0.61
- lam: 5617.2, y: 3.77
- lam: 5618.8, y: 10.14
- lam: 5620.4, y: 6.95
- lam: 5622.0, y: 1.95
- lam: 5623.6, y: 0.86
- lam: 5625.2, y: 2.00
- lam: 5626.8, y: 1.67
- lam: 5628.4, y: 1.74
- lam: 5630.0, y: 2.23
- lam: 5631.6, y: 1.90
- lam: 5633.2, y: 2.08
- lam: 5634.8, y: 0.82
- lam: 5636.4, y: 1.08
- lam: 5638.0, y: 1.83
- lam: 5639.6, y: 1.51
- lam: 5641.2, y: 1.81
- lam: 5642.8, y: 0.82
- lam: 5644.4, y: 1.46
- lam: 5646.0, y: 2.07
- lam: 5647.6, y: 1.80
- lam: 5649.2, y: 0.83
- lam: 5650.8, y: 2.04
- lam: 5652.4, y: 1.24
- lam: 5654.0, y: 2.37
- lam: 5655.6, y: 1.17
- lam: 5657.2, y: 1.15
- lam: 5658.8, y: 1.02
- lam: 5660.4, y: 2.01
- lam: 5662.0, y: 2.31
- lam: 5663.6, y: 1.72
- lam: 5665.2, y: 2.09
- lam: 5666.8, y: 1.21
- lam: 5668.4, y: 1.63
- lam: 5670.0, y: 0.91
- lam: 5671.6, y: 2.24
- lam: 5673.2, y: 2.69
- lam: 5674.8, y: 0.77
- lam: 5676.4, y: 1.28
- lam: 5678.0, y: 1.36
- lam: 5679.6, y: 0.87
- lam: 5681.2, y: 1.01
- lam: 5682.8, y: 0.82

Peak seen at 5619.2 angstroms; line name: [O III]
